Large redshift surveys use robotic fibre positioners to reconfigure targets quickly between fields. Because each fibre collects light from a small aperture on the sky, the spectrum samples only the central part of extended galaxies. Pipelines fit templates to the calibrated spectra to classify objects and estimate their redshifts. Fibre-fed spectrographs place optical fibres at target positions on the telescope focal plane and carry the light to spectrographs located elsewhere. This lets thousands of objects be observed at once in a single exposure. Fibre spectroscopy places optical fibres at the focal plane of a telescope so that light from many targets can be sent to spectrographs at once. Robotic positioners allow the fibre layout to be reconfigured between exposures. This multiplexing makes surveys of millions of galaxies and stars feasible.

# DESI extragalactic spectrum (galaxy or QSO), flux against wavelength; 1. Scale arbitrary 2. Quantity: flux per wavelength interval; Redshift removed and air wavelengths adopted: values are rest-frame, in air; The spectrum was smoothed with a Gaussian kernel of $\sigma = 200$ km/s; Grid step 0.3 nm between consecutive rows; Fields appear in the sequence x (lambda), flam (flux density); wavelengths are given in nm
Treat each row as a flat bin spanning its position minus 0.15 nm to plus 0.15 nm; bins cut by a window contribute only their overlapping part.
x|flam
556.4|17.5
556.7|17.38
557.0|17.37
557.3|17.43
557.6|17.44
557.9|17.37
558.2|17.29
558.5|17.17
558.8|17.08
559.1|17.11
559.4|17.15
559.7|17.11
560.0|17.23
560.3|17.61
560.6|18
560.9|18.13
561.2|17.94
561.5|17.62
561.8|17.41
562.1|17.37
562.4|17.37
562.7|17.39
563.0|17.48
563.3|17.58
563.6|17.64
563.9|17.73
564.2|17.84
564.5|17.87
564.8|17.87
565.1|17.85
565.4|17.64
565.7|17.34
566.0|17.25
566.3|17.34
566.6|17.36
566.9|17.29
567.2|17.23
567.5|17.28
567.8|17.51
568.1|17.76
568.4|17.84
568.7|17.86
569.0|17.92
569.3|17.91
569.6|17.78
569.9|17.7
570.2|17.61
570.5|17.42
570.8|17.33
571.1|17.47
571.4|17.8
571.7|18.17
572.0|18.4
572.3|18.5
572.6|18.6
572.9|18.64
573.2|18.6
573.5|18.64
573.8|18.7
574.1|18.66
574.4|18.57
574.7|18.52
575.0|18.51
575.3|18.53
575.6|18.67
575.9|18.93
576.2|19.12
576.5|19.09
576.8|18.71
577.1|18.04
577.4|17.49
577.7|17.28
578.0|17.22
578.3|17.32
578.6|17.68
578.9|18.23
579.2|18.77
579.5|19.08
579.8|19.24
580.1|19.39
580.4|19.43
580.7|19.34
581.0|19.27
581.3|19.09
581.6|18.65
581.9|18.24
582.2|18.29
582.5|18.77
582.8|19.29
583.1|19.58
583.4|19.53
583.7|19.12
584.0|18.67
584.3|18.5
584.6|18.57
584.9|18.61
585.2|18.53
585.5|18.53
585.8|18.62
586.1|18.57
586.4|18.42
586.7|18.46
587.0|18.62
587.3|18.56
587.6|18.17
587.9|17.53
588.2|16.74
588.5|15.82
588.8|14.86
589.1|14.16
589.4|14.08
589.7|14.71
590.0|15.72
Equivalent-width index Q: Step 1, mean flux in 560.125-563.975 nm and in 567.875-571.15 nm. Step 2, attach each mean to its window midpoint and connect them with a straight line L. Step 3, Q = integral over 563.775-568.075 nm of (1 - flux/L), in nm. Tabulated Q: 0.03 nm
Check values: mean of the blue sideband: 17.6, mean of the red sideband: 17.7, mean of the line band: 17.5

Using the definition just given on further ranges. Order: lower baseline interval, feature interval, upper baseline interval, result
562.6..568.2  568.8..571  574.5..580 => 0.02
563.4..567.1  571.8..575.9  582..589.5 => -0.19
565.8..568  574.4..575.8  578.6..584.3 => -0.03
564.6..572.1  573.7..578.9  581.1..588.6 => -0.07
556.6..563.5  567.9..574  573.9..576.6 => 0.11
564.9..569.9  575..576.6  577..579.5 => -0.10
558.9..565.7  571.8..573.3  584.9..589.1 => -0.08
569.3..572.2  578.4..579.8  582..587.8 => -0.01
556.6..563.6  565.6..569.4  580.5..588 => 0.06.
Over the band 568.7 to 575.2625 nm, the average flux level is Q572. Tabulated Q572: 18.2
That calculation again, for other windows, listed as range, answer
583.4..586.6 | 18.7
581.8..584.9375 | 18.9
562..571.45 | 17.6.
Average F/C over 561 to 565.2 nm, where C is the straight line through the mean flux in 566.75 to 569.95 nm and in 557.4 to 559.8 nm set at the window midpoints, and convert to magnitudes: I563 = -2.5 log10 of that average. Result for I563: -0.014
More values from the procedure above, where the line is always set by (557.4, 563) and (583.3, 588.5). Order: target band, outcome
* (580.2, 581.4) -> -0.06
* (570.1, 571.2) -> 0.02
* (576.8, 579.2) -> 0.02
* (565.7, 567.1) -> 0.02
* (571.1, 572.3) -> -0.01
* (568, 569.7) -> -0.01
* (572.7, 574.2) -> -0.04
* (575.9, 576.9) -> -0.06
